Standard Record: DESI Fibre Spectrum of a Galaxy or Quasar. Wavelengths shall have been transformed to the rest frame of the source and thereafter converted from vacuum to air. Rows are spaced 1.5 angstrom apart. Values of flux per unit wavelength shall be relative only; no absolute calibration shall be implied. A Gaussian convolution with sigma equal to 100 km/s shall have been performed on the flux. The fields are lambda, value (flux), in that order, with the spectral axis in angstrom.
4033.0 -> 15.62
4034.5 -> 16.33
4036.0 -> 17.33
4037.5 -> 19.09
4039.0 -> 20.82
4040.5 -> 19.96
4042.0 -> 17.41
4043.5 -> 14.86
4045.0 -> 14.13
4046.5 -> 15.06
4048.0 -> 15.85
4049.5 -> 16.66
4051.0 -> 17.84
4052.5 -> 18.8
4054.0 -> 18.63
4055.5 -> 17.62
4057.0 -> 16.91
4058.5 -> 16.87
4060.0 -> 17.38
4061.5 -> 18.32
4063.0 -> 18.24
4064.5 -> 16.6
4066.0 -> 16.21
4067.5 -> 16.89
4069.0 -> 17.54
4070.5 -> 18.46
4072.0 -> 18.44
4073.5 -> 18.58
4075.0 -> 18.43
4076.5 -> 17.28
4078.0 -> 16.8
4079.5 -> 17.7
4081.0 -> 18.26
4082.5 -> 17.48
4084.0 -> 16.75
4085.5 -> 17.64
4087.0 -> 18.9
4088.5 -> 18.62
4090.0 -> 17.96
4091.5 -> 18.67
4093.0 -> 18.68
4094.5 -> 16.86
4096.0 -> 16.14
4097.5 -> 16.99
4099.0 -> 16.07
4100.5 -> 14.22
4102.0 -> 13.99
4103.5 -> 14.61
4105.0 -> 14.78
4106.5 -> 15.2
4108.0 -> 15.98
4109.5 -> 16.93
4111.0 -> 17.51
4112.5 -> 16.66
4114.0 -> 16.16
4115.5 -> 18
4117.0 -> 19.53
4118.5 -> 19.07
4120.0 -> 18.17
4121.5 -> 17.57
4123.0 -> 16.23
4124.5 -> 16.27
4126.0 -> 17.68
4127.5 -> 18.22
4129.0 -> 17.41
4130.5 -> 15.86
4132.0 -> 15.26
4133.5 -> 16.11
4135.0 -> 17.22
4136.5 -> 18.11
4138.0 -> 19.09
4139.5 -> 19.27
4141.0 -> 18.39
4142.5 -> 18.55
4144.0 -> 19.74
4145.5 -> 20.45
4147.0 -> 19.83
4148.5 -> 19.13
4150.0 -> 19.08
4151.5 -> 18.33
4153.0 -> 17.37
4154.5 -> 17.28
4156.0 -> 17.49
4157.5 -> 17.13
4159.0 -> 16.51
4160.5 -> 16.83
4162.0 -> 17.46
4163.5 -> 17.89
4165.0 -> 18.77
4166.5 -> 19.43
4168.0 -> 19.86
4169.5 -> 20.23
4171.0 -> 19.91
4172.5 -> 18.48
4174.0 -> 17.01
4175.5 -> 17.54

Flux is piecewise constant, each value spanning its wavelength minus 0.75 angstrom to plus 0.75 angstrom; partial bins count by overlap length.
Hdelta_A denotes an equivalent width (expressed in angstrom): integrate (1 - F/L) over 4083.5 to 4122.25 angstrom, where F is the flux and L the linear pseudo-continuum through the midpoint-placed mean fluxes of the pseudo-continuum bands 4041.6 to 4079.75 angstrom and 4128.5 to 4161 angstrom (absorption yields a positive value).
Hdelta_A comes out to 1.29 angstrom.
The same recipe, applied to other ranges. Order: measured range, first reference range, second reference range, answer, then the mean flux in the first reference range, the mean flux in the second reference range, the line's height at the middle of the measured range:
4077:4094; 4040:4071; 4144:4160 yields -0.4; 17.1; 18.3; 17.5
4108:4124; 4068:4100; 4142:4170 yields 0.5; 17.7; 18.5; 18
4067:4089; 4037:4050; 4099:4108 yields -2.9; 17.1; 14.8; 15.8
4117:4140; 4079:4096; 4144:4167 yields 0.8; 17.9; 18.2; 18.1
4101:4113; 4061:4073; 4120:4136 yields 1.0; 17.6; 16.9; 17.1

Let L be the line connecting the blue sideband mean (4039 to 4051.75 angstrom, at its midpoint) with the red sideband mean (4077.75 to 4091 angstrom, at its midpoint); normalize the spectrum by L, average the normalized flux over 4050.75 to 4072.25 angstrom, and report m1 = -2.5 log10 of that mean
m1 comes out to -0.03 mag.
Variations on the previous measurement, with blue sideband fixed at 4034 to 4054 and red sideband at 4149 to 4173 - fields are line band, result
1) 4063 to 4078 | 0.00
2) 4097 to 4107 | 0.18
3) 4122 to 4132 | 0.07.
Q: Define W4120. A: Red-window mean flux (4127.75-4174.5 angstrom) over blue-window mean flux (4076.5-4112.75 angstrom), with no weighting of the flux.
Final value 1.08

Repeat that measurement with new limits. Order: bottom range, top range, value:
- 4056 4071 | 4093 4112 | 0.92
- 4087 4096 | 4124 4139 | 0.95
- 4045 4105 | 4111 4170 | 1.05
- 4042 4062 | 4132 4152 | 1.10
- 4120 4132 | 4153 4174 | 1.07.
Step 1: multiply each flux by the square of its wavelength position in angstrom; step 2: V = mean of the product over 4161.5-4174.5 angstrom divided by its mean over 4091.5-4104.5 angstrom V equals 1.2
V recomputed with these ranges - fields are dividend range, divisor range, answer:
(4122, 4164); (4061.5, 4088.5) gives 1.04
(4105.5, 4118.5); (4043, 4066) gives 1.04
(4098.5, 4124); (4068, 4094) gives 0.93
